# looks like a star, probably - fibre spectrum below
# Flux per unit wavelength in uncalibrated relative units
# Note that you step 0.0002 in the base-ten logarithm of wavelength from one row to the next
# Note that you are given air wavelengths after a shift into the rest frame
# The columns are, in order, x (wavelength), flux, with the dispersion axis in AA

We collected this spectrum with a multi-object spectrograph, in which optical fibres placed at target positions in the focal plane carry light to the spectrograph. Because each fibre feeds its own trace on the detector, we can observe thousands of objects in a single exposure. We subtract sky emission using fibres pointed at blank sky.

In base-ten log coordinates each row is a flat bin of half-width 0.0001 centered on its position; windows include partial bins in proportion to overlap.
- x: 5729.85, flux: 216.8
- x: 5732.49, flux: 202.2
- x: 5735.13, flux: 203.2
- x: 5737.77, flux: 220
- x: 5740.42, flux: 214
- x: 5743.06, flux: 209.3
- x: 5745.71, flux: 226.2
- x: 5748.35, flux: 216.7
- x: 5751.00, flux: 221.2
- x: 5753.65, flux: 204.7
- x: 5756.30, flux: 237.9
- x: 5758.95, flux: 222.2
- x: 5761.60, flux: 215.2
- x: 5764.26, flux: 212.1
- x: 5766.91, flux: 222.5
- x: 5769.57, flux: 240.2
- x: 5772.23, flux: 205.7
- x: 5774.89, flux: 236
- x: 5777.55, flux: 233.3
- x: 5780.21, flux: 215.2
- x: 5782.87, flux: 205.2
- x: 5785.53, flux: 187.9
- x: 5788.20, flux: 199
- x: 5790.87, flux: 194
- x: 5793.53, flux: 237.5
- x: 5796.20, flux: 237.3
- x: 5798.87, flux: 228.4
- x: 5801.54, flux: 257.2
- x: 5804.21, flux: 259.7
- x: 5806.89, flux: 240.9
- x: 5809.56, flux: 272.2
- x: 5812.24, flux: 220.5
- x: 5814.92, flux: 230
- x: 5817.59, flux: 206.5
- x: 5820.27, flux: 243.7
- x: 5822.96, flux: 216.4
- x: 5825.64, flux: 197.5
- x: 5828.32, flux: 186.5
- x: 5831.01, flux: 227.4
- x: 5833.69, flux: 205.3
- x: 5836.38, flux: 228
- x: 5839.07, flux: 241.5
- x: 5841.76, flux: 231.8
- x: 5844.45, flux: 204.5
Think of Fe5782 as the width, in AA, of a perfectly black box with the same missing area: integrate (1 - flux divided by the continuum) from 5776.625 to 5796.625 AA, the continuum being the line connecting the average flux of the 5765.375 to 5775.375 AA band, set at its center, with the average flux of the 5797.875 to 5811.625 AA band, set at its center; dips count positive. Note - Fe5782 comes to 2.09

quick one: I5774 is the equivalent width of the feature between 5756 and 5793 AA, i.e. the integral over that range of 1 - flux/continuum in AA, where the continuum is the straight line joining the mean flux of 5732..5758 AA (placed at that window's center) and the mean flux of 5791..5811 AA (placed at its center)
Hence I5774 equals 2.3 AA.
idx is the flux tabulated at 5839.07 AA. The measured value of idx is 241.5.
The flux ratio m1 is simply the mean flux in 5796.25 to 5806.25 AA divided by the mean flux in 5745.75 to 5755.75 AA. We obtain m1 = 1.13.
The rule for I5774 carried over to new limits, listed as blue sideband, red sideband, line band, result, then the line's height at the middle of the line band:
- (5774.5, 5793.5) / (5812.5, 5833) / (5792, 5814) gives -3.1 AA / 213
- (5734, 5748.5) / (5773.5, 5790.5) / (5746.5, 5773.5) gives -0.8 AA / 213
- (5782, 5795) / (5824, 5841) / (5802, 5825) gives -2.8 AA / 211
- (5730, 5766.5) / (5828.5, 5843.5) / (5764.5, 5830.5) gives -1.1 AA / 220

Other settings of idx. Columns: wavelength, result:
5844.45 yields 204.5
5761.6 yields 215.2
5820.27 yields 243.7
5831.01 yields 227.4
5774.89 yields 236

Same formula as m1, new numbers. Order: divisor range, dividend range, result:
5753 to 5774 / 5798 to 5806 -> 1.13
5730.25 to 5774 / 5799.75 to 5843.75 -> 1.05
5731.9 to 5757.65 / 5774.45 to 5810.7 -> 1.06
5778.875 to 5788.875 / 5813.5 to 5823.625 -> 1.11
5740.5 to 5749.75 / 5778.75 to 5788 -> 0.93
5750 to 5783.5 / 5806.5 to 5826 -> 1.04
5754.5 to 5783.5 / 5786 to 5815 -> 1.05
